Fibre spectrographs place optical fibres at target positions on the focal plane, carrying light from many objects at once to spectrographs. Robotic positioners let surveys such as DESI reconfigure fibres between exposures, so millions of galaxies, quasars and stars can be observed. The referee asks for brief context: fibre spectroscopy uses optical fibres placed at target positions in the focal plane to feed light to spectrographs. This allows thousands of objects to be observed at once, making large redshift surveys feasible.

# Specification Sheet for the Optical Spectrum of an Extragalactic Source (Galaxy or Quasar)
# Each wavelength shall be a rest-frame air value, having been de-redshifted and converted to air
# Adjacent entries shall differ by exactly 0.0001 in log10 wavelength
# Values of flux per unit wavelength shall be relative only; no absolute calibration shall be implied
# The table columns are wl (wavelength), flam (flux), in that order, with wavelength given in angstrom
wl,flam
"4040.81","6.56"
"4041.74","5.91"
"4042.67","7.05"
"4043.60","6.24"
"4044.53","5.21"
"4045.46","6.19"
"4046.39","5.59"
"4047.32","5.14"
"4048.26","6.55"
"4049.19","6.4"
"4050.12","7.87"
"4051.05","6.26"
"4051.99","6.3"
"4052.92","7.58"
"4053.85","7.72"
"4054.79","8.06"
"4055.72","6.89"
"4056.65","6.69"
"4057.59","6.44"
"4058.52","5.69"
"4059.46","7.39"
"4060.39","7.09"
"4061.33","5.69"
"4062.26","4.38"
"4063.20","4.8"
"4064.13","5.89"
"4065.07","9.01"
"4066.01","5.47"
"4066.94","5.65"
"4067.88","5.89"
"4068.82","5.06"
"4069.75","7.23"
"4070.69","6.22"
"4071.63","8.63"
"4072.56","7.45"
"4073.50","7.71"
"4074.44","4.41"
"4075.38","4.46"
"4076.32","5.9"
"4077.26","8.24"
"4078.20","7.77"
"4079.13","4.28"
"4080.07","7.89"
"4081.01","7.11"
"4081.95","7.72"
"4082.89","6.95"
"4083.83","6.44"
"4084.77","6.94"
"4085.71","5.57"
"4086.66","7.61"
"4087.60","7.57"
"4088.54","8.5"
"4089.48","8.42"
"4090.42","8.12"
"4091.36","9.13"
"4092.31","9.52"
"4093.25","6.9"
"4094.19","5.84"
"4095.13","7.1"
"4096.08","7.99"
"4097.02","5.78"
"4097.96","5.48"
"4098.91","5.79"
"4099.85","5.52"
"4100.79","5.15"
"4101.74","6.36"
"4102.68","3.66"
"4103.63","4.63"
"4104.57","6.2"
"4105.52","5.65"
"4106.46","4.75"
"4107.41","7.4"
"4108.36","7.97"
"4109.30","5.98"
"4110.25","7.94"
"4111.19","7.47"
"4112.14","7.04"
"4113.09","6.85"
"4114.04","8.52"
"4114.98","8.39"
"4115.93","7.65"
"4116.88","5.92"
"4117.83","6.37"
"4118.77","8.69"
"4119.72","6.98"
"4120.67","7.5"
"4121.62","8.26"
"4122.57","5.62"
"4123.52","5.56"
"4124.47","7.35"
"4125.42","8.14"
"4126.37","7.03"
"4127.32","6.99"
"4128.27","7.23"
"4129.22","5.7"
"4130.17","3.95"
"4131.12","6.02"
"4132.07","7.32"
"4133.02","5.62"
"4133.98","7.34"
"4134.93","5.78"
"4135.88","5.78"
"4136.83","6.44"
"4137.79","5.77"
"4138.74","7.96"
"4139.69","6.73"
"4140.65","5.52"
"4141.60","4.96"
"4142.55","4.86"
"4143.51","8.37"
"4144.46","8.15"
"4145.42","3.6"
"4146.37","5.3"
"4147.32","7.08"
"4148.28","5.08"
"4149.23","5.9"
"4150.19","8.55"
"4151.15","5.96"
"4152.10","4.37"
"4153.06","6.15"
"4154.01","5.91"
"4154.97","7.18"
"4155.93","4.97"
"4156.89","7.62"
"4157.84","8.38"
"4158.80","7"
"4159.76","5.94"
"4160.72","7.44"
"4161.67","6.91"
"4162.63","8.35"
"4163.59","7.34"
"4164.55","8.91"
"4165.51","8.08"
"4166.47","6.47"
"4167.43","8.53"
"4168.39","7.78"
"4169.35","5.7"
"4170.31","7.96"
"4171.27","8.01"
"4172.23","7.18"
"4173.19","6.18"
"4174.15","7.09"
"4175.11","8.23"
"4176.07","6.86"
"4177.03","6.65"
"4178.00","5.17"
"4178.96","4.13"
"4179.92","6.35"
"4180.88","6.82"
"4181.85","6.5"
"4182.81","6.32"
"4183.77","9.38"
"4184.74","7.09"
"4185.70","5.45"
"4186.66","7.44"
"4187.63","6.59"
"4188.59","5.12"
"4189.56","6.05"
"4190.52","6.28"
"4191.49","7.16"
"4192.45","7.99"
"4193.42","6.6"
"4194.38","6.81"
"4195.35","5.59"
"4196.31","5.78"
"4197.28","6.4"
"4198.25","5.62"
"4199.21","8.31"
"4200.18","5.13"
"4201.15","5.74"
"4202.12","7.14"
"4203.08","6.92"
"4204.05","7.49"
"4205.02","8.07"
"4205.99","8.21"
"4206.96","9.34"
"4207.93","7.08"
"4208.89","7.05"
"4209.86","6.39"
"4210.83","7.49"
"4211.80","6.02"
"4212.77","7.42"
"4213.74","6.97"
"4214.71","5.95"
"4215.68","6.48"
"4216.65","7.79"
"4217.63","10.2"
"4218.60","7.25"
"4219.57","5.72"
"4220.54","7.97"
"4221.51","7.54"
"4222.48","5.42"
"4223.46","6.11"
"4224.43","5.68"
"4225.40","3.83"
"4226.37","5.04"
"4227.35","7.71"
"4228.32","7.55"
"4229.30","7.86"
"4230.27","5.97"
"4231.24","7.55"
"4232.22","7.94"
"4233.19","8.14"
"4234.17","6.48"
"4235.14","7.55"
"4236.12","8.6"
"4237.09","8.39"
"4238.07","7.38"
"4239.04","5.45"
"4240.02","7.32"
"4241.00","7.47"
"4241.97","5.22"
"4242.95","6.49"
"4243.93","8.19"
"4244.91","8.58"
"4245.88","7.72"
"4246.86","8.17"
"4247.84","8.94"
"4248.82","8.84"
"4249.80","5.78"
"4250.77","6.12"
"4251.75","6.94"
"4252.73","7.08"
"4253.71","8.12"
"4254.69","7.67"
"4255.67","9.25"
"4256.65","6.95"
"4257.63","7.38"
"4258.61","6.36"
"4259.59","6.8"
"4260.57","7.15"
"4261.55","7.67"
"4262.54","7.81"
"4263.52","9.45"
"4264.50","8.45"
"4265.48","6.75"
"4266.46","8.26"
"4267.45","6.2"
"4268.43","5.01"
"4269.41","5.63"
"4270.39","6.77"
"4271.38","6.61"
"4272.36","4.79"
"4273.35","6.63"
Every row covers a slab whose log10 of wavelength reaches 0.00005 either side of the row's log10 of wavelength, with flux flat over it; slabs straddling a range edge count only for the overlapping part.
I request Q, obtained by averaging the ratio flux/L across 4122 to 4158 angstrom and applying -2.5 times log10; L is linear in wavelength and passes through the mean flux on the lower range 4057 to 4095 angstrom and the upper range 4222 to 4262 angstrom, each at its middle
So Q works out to 0.100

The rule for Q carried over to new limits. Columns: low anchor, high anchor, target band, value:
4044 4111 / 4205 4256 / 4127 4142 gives 0.10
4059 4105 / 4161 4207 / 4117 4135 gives 0.00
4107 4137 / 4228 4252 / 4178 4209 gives 0.07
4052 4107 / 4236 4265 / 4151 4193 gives 0.04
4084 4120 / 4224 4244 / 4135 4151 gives 0.11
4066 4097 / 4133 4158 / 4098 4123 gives 0.00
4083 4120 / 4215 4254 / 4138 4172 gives 0.03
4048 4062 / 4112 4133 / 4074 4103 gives 0.02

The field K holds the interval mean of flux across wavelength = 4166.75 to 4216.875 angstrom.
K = 6.84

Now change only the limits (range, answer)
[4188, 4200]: 6.45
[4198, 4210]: 7.17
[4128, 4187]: 6.62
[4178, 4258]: 6.99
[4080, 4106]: 6.75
